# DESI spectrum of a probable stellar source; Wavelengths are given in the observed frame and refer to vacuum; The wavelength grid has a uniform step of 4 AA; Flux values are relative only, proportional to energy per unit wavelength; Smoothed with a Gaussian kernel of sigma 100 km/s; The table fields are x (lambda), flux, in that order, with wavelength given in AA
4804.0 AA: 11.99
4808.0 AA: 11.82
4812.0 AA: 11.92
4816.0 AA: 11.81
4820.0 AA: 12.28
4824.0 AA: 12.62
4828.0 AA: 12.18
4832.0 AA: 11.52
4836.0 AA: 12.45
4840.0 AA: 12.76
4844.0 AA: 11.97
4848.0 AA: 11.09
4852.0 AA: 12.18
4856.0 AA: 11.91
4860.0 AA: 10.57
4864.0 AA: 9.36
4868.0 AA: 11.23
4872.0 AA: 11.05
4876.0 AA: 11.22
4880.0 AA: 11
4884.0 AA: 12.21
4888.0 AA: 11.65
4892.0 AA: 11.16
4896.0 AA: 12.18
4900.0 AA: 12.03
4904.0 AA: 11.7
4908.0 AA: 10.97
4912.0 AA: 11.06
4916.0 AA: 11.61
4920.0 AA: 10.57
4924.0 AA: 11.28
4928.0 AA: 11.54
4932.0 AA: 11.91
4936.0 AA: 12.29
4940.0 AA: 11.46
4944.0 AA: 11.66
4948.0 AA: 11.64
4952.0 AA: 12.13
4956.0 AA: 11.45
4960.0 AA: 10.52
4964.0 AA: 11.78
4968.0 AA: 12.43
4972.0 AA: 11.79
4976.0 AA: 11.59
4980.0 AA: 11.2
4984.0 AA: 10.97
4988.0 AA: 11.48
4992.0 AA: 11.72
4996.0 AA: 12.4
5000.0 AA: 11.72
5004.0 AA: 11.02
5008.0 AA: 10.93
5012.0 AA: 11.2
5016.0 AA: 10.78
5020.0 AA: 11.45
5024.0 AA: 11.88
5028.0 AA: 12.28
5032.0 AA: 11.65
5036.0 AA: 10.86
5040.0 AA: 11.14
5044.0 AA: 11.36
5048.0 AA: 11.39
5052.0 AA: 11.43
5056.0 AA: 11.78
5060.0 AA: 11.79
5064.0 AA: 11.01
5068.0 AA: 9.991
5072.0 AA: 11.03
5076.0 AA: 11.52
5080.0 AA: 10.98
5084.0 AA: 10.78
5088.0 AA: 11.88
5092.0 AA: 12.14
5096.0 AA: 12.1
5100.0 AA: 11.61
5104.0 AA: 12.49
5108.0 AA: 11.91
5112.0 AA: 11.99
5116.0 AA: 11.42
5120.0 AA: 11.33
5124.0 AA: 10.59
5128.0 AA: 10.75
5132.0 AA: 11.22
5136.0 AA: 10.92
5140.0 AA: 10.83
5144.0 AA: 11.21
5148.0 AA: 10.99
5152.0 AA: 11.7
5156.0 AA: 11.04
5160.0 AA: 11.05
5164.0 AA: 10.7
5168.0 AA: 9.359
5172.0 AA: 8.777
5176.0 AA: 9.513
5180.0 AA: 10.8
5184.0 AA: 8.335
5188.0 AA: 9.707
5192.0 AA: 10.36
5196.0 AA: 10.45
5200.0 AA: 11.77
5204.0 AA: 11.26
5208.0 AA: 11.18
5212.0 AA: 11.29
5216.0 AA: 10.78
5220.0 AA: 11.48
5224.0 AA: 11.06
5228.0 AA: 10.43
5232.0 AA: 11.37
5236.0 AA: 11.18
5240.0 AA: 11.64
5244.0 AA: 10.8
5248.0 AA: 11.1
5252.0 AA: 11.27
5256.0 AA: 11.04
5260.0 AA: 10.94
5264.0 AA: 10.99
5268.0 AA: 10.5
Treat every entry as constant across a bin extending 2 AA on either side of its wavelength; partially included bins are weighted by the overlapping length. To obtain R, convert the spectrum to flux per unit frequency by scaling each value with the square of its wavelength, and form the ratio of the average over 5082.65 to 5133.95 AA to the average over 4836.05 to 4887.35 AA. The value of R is 1.1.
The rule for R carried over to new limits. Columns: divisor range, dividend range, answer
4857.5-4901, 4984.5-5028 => 1.08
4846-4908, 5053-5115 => 1.10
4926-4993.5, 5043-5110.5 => 1.04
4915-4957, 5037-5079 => 1.02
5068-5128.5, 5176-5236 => 0.97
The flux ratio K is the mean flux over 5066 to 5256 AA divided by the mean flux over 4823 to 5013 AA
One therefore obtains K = 0.95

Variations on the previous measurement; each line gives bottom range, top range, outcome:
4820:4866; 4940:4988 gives 0.99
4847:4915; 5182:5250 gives 0.96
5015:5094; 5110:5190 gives 0.93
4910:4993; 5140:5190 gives 0.89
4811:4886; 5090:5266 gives 0.94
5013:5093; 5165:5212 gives 0.90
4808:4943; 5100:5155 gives 0.98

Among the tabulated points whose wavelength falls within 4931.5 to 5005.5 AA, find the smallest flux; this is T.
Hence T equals 10.52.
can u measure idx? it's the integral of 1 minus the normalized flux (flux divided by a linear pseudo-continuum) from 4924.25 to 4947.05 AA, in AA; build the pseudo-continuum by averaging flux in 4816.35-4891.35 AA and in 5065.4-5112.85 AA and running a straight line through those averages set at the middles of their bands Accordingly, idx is -0.3 AA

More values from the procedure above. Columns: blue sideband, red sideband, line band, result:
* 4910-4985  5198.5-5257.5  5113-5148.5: 0.7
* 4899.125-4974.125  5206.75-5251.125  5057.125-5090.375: 0.6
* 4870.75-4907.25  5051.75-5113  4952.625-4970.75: -0.1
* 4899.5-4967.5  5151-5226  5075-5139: -3.6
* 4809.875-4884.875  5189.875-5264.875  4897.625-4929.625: 0.5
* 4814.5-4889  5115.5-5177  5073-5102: -1.7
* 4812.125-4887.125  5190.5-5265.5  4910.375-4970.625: -0.3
